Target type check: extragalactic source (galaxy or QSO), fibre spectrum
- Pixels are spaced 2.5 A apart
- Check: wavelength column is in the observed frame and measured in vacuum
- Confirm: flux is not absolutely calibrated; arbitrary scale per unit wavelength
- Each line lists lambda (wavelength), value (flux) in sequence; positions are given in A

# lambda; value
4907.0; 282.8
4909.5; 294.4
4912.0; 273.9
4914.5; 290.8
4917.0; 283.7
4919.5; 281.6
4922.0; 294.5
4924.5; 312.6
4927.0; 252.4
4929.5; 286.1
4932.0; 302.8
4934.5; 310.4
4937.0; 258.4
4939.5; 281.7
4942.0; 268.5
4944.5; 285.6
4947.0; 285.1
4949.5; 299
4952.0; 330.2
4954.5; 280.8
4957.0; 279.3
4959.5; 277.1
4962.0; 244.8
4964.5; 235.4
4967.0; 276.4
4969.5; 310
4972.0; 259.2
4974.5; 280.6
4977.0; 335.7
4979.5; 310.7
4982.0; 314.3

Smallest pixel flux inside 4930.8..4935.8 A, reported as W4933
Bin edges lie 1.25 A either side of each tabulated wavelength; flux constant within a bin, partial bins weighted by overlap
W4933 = 302.8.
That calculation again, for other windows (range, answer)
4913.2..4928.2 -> 252.4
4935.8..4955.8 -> 258.4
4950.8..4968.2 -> 235.4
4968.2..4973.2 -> 259.2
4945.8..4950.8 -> 285.1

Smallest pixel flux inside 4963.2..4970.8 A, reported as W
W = 235.4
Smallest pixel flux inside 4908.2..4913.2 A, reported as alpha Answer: 273.9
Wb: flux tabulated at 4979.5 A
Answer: 310.7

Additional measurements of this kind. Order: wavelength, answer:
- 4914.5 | 290.8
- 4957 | 279.3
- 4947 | 285.1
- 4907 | 282.8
